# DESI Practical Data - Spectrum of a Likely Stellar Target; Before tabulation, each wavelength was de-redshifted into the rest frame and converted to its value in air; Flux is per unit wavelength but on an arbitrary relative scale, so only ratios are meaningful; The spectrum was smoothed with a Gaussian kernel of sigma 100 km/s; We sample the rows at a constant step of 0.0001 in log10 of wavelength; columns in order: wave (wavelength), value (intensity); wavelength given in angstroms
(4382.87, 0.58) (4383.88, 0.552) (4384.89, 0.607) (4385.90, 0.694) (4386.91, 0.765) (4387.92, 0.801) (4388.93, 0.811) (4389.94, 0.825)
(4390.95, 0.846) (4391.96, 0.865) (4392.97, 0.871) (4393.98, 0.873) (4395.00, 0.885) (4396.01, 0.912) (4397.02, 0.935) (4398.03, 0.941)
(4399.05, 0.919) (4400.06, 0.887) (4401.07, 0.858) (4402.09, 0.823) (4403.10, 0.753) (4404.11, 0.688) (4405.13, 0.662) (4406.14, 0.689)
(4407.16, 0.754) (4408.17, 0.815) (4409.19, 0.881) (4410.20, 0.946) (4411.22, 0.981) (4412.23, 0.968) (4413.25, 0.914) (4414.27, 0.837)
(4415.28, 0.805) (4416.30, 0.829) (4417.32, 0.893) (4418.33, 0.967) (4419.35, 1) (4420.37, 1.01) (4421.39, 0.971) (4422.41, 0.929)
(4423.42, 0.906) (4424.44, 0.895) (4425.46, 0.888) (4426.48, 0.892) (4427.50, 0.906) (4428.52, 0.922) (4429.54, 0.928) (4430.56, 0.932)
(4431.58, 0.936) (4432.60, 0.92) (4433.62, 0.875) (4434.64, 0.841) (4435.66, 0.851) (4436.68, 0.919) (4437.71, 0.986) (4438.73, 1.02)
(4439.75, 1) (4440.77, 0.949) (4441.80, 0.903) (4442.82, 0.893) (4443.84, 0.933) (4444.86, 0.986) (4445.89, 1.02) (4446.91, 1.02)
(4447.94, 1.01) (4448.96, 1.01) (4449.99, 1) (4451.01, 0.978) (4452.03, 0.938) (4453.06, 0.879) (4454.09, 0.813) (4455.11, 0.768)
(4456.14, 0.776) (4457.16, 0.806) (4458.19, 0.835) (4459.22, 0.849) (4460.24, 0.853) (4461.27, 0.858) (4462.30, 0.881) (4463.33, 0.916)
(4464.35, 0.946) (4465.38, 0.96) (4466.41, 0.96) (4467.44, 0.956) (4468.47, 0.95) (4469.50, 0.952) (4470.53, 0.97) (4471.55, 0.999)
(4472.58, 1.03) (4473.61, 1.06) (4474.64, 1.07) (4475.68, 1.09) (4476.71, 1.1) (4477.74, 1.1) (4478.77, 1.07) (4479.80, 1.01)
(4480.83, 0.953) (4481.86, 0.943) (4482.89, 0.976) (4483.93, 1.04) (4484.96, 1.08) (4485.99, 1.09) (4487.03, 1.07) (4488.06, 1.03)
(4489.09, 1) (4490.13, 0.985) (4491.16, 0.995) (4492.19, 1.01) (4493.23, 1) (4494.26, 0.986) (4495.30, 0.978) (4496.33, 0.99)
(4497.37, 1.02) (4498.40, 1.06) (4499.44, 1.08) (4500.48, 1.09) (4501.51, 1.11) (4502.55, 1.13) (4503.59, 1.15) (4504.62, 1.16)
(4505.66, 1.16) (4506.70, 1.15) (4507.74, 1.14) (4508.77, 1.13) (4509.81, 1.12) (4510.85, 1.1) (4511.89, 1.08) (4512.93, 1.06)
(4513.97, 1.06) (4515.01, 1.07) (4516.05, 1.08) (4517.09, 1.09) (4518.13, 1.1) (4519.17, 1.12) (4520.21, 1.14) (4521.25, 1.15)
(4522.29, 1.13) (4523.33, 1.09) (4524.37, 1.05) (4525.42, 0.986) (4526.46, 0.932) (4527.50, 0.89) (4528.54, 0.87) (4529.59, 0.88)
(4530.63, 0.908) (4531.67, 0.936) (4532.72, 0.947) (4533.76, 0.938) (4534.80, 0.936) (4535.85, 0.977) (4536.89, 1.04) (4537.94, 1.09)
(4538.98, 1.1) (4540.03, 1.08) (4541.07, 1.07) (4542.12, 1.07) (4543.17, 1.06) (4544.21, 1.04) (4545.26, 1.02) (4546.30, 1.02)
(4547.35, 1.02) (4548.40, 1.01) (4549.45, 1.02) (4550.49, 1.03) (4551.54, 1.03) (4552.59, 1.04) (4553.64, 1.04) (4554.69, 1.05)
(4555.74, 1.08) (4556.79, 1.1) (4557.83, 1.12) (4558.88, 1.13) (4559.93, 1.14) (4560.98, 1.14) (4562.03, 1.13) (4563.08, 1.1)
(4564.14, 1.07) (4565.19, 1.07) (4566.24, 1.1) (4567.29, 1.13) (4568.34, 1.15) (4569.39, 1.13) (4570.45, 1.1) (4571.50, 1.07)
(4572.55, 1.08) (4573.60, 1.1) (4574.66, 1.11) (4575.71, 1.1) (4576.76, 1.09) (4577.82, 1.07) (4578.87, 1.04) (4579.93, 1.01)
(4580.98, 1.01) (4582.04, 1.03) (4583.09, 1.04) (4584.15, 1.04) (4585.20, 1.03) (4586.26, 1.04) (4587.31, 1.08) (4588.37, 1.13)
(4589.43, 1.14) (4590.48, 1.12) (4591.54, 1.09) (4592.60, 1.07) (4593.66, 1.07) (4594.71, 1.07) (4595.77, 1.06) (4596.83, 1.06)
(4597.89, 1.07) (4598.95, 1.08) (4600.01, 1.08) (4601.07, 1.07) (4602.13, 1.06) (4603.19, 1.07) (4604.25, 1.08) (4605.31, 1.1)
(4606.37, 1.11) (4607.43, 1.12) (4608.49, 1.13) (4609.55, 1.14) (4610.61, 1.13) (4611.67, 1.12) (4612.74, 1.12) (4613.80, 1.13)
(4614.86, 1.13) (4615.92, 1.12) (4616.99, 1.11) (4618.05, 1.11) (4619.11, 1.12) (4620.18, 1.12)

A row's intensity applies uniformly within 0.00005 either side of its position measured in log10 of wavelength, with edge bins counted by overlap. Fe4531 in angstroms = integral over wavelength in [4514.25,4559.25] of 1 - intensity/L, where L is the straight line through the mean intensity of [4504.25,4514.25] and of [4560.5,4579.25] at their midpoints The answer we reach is 3.0 angstroms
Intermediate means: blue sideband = 1.12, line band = 1.03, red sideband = 1.1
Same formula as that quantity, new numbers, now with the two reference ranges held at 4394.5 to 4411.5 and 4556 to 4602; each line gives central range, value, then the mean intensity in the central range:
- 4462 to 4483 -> -1.3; 0.997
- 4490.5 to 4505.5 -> -1.3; 1.06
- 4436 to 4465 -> -0.4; 0.919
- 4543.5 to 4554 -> 0.2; 1.03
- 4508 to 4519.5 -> -1.1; 1.09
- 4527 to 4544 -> 0.6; 0.988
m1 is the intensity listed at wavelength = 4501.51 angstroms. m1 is 1.11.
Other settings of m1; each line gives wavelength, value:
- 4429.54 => 0.928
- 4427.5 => 0.906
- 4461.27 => 0.858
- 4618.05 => 1.11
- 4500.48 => 1.09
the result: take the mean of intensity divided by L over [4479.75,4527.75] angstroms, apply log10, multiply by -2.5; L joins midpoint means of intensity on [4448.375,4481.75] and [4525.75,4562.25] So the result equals -0.079 mag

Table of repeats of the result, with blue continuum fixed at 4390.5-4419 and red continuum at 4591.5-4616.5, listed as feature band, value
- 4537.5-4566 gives -0.038 mag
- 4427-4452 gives -0.057 mag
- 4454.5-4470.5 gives 0.048 mag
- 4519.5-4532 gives 0.002 mag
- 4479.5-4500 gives -0.062 mag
